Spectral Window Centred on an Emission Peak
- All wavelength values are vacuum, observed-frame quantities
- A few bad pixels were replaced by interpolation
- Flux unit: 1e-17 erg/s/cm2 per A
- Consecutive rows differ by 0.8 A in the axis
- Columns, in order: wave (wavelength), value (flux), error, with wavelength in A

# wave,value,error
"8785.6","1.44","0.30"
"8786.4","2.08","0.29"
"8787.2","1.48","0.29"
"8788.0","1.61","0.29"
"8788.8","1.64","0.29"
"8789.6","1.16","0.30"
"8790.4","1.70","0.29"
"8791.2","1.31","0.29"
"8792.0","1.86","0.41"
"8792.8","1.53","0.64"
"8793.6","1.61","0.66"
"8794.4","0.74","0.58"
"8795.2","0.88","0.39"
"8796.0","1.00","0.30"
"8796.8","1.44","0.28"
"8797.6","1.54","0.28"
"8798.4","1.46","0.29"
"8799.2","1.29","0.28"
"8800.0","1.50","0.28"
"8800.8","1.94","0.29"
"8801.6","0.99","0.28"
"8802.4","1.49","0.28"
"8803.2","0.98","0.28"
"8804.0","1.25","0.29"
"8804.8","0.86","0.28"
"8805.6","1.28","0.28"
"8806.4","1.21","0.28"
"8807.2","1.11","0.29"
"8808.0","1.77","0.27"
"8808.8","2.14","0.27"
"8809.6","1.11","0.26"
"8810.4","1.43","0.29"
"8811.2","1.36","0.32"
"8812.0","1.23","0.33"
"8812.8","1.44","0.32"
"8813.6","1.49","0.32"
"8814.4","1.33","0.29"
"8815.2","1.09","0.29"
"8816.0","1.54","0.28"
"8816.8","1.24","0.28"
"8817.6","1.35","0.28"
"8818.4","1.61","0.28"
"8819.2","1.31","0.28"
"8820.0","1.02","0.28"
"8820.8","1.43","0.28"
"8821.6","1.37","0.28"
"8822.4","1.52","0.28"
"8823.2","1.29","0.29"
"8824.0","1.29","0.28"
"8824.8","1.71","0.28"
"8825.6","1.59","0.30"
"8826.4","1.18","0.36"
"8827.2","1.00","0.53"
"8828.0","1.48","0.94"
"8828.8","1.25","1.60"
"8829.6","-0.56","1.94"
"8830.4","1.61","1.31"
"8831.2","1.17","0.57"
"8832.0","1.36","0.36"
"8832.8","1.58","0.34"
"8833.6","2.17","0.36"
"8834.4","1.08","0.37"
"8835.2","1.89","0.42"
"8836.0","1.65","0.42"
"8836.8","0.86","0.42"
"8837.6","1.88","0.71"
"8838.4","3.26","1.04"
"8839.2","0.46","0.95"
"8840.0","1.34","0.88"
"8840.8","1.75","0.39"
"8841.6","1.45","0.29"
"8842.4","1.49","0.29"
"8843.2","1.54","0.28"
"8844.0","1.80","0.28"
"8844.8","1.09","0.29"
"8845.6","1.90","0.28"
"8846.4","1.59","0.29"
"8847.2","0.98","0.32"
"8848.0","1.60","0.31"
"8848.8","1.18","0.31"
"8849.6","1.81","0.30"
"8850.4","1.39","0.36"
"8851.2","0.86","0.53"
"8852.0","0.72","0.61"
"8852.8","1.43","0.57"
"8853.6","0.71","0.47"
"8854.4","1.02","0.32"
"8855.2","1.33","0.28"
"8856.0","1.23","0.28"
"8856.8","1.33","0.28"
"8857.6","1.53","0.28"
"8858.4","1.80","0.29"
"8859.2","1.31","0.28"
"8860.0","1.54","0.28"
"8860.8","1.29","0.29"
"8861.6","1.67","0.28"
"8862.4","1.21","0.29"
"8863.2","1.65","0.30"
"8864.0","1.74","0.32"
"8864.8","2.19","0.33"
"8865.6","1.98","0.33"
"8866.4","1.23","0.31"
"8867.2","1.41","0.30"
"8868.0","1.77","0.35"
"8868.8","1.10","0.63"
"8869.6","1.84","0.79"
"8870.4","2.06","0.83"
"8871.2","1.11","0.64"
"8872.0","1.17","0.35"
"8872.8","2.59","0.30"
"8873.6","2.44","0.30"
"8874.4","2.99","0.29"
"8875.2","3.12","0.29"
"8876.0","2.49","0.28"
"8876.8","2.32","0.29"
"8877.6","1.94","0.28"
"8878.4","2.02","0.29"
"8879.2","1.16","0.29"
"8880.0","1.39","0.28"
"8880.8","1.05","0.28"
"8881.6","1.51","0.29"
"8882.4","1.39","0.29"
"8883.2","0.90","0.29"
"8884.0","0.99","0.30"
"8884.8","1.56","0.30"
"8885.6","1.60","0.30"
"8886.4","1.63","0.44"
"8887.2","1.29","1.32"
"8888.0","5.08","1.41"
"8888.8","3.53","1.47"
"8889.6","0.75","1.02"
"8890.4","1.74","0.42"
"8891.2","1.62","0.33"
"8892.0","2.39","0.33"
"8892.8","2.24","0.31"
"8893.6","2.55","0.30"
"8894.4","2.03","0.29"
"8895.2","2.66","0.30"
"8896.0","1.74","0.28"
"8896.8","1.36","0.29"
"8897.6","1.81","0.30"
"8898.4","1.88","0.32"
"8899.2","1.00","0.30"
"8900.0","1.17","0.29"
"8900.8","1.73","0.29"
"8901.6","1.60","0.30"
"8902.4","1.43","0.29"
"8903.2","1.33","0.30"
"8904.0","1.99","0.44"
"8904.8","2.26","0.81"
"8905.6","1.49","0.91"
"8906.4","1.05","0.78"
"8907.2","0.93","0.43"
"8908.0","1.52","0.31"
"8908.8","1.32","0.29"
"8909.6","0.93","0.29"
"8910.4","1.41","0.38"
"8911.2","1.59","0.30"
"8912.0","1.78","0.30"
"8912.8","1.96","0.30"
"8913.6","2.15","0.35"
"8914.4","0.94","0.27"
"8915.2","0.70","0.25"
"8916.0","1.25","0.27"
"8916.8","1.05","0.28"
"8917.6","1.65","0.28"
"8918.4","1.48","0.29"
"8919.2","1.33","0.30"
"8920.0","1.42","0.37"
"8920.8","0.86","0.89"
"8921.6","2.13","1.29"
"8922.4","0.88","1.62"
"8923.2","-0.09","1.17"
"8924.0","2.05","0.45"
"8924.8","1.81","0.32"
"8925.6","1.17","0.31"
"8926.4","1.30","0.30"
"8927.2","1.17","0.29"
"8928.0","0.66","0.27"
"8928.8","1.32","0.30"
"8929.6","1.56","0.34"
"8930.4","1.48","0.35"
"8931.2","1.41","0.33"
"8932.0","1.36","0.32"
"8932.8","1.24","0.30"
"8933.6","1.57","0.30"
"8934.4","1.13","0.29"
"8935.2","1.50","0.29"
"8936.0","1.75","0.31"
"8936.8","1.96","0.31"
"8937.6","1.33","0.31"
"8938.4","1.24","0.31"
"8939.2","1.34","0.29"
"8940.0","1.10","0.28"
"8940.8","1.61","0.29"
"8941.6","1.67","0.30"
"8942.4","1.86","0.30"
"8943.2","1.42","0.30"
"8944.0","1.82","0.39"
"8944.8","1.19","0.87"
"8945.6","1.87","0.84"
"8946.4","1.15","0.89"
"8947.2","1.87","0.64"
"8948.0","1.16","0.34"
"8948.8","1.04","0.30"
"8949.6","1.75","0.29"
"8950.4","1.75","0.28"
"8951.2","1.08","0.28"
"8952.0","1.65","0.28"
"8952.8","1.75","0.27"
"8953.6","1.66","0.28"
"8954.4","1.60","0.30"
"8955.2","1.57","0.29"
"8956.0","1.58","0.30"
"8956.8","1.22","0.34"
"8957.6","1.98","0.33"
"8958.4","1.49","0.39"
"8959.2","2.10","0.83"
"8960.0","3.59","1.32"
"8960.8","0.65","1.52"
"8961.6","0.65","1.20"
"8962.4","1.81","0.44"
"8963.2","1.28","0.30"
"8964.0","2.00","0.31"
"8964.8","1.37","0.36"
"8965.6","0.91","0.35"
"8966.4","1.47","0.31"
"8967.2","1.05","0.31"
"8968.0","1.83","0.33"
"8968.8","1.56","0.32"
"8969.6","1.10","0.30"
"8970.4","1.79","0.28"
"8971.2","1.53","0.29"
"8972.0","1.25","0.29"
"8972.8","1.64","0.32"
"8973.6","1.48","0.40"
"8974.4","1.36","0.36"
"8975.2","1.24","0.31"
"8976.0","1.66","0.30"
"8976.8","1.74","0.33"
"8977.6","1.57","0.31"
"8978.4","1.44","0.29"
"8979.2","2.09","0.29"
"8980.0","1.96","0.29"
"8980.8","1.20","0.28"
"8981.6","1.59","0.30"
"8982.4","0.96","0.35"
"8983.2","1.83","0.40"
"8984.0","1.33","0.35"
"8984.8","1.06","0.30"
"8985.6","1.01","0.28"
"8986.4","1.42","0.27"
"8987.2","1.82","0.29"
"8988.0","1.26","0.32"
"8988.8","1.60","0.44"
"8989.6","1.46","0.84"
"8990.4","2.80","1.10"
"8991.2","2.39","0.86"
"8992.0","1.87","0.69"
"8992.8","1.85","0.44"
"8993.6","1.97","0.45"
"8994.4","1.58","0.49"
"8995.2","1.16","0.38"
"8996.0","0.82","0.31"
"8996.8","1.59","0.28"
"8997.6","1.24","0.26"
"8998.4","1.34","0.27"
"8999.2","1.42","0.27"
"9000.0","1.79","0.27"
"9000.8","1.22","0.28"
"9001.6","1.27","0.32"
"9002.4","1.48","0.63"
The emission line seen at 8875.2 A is [S II] 6716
